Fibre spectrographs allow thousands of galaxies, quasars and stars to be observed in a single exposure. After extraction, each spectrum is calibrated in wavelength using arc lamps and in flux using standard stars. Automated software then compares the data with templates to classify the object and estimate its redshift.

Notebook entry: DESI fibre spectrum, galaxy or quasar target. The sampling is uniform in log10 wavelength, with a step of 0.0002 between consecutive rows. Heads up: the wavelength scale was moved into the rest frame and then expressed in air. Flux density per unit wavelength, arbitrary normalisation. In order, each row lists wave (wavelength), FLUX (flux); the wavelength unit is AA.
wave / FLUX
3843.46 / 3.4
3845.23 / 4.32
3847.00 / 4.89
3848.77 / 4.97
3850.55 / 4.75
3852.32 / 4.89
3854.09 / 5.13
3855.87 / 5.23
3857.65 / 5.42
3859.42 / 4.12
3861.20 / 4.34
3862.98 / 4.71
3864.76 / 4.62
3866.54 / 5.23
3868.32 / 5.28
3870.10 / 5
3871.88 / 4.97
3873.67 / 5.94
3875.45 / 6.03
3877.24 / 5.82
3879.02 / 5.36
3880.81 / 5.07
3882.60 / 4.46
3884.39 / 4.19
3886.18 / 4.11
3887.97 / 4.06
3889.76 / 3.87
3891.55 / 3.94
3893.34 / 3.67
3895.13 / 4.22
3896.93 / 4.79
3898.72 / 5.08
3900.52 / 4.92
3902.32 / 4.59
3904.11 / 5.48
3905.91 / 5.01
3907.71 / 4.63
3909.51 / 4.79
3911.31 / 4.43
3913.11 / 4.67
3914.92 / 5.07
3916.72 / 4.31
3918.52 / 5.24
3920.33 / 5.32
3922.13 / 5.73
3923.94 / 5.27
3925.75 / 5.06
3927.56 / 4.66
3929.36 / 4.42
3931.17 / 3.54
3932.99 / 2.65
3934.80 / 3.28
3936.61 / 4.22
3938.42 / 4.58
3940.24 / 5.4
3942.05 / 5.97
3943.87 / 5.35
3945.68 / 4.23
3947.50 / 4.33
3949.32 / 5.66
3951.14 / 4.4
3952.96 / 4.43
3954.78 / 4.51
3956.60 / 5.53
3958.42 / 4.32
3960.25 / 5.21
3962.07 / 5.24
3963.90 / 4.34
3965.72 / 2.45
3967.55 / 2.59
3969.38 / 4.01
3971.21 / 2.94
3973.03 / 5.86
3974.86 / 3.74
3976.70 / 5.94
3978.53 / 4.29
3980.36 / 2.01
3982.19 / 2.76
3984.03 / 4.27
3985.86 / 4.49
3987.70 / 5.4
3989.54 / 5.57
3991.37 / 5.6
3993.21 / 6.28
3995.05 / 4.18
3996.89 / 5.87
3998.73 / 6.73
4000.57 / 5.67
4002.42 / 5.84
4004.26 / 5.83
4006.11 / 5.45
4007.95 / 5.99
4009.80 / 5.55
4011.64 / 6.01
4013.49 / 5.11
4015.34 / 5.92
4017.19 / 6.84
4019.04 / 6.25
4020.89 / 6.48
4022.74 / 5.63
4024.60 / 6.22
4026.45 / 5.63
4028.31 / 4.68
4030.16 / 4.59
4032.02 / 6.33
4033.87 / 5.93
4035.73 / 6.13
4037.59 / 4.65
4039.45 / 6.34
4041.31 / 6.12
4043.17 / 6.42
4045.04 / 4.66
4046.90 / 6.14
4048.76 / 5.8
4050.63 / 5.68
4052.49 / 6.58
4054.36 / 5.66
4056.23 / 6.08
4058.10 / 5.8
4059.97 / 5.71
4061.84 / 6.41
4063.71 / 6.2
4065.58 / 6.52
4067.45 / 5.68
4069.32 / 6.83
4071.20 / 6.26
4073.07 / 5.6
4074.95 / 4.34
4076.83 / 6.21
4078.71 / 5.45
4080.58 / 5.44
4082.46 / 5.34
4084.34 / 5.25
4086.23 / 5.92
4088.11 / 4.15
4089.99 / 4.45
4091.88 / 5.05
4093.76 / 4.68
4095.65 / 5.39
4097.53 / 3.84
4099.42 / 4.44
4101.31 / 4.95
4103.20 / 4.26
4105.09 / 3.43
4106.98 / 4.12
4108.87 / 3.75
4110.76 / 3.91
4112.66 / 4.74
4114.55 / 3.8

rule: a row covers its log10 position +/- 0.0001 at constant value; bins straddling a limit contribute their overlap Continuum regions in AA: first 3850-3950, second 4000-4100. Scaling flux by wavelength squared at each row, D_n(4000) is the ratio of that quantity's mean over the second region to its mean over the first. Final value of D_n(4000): 1.28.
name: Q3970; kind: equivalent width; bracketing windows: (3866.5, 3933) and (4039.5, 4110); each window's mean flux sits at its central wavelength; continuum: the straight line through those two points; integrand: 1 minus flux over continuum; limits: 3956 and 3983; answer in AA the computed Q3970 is 5.1 AA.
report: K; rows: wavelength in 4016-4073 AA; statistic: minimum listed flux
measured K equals 4.59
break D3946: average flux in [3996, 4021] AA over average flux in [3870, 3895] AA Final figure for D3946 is 1.26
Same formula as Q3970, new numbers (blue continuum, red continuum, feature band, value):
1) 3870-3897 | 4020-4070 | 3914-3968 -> 5.53 AA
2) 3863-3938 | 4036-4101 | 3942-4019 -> 2.90 AA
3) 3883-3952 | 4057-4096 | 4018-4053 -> -3.19 AA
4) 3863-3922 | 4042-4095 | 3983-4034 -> -2.58 AA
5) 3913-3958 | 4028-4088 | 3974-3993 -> 2.40 AA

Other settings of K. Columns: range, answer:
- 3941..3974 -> 2.45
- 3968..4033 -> 2.01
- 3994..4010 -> 4.18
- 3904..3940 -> 2.65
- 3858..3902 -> 3.67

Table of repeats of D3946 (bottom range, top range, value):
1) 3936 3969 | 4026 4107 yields 1.19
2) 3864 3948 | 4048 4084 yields 1.24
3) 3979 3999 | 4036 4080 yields 1.23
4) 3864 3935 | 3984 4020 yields 1.20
